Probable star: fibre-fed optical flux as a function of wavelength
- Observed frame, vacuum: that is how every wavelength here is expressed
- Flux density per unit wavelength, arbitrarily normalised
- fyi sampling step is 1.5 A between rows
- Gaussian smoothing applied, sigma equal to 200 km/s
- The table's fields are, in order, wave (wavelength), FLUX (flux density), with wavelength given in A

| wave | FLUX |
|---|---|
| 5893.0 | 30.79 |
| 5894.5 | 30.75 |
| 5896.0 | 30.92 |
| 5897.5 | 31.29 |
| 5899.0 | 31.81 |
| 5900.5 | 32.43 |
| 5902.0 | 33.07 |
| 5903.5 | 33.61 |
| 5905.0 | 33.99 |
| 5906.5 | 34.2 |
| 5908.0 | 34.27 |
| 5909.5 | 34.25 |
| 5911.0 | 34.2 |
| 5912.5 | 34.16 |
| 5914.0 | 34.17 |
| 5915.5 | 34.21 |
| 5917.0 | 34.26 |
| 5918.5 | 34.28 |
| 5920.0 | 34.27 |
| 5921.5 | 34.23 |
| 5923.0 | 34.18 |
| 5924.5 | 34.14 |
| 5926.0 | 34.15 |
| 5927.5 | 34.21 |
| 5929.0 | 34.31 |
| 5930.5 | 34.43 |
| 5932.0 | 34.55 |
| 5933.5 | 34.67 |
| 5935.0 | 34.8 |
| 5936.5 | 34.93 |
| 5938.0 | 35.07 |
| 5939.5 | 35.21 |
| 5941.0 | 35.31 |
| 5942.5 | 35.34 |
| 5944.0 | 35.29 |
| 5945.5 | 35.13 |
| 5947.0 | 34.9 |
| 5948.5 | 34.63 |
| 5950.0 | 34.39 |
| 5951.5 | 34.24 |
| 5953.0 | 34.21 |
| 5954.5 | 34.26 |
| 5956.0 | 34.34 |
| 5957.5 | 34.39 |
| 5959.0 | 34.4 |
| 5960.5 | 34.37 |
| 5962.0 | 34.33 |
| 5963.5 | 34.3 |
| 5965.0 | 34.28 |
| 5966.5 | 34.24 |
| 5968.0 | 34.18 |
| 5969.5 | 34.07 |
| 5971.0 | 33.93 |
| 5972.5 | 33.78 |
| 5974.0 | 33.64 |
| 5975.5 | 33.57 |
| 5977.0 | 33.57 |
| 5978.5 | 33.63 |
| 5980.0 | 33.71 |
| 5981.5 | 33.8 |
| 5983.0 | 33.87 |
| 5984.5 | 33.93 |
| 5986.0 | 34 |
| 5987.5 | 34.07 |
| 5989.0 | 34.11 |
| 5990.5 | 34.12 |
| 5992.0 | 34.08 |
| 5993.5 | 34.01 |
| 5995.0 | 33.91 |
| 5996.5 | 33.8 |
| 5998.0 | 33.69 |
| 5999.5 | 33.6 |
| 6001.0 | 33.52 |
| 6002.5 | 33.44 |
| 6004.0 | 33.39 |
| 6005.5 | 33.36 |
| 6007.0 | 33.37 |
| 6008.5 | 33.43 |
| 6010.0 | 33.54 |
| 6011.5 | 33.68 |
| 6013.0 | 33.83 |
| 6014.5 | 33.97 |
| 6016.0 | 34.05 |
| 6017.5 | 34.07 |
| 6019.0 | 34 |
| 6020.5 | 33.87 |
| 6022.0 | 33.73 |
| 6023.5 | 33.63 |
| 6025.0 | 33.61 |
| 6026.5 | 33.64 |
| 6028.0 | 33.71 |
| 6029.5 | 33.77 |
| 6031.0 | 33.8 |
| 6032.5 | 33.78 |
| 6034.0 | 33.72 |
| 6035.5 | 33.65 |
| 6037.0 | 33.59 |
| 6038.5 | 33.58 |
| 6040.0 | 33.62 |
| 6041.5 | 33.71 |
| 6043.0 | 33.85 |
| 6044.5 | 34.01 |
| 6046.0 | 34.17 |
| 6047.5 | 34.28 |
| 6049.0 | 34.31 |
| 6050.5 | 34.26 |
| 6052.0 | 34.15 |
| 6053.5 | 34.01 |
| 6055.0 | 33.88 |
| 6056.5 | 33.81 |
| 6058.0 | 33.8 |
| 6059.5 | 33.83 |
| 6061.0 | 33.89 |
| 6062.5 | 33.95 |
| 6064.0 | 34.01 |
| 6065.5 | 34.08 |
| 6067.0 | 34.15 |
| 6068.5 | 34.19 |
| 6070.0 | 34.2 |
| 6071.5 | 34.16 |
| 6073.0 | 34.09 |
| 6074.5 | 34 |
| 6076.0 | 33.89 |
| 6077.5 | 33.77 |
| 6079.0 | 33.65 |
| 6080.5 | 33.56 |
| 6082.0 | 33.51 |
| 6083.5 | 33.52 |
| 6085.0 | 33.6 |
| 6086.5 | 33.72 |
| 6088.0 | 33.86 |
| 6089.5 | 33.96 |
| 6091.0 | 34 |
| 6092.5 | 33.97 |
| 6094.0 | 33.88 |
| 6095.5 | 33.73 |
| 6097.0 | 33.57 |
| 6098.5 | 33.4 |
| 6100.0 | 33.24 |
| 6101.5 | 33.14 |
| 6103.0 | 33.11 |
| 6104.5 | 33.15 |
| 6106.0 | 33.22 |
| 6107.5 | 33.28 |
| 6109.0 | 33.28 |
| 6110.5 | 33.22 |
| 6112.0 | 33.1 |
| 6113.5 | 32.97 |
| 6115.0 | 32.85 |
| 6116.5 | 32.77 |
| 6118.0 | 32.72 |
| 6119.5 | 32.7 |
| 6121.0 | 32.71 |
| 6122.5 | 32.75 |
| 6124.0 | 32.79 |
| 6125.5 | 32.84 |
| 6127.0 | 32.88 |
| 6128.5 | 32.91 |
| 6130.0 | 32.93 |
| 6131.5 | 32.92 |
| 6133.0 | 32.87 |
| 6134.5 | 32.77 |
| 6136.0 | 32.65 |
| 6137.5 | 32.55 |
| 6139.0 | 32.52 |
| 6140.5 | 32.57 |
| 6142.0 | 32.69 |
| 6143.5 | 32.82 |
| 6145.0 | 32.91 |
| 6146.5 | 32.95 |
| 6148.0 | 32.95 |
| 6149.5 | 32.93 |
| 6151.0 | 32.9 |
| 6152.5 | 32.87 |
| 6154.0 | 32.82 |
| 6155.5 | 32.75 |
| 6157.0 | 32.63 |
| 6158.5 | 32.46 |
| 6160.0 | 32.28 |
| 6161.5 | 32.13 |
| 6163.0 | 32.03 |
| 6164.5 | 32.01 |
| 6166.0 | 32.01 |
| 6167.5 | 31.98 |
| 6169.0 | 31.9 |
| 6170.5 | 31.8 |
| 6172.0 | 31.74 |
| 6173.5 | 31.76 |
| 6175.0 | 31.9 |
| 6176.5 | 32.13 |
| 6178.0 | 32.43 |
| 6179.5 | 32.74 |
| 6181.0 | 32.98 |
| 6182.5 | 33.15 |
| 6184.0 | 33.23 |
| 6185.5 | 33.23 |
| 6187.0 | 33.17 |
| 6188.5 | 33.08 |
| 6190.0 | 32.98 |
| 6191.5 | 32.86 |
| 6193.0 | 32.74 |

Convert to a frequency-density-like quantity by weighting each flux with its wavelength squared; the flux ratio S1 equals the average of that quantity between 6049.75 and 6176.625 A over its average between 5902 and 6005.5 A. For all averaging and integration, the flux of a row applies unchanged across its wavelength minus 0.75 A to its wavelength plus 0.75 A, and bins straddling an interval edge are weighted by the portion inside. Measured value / 1.0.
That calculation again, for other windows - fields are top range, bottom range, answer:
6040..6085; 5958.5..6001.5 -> 1.03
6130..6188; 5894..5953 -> 1.03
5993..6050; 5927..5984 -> 1.00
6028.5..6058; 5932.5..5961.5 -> 1.01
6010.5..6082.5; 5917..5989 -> 1.02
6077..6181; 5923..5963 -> 1.01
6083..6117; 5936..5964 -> 1.01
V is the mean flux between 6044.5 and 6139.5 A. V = 33.5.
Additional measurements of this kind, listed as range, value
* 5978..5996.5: 33.9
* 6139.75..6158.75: 32.8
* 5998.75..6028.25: 33.7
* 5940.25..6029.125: 34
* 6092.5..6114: 33.3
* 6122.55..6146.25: 32.8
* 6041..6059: 34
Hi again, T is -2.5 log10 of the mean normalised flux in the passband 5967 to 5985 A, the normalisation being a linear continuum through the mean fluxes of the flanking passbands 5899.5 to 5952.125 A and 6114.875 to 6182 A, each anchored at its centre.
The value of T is 0.00 mag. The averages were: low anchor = 34.4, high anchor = 32.6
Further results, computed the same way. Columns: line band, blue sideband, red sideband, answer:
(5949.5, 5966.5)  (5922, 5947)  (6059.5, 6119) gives 0.008 mag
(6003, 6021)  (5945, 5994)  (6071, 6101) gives 0.009 mag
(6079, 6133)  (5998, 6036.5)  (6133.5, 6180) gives -0.012 mag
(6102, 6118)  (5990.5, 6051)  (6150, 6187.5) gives -0.004 mag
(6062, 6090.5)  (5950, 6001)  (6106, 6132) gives -0.021 mag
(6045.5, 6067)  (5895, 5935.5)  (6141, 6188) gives -0.031 mag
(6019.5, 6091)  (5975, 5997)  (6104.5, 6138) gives -0.016 mag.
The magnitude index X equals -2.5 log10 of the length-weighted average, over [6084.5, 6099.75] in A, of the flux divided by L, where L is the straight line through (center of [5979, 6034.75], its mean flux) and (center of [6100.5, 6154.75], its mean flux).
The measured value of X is -0.02 mag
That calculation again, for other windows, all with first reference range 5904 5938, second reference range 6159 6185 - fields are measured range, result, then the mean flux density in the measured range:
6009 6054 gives -0.014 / 33.8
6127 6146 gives -0.007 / 32.8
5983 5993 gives -0.008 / 34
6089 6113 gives -0.020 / 33.4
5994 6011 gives 0.003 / 33.6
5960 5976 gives -0.004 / 34.1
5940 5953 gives -0.024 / 34.9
